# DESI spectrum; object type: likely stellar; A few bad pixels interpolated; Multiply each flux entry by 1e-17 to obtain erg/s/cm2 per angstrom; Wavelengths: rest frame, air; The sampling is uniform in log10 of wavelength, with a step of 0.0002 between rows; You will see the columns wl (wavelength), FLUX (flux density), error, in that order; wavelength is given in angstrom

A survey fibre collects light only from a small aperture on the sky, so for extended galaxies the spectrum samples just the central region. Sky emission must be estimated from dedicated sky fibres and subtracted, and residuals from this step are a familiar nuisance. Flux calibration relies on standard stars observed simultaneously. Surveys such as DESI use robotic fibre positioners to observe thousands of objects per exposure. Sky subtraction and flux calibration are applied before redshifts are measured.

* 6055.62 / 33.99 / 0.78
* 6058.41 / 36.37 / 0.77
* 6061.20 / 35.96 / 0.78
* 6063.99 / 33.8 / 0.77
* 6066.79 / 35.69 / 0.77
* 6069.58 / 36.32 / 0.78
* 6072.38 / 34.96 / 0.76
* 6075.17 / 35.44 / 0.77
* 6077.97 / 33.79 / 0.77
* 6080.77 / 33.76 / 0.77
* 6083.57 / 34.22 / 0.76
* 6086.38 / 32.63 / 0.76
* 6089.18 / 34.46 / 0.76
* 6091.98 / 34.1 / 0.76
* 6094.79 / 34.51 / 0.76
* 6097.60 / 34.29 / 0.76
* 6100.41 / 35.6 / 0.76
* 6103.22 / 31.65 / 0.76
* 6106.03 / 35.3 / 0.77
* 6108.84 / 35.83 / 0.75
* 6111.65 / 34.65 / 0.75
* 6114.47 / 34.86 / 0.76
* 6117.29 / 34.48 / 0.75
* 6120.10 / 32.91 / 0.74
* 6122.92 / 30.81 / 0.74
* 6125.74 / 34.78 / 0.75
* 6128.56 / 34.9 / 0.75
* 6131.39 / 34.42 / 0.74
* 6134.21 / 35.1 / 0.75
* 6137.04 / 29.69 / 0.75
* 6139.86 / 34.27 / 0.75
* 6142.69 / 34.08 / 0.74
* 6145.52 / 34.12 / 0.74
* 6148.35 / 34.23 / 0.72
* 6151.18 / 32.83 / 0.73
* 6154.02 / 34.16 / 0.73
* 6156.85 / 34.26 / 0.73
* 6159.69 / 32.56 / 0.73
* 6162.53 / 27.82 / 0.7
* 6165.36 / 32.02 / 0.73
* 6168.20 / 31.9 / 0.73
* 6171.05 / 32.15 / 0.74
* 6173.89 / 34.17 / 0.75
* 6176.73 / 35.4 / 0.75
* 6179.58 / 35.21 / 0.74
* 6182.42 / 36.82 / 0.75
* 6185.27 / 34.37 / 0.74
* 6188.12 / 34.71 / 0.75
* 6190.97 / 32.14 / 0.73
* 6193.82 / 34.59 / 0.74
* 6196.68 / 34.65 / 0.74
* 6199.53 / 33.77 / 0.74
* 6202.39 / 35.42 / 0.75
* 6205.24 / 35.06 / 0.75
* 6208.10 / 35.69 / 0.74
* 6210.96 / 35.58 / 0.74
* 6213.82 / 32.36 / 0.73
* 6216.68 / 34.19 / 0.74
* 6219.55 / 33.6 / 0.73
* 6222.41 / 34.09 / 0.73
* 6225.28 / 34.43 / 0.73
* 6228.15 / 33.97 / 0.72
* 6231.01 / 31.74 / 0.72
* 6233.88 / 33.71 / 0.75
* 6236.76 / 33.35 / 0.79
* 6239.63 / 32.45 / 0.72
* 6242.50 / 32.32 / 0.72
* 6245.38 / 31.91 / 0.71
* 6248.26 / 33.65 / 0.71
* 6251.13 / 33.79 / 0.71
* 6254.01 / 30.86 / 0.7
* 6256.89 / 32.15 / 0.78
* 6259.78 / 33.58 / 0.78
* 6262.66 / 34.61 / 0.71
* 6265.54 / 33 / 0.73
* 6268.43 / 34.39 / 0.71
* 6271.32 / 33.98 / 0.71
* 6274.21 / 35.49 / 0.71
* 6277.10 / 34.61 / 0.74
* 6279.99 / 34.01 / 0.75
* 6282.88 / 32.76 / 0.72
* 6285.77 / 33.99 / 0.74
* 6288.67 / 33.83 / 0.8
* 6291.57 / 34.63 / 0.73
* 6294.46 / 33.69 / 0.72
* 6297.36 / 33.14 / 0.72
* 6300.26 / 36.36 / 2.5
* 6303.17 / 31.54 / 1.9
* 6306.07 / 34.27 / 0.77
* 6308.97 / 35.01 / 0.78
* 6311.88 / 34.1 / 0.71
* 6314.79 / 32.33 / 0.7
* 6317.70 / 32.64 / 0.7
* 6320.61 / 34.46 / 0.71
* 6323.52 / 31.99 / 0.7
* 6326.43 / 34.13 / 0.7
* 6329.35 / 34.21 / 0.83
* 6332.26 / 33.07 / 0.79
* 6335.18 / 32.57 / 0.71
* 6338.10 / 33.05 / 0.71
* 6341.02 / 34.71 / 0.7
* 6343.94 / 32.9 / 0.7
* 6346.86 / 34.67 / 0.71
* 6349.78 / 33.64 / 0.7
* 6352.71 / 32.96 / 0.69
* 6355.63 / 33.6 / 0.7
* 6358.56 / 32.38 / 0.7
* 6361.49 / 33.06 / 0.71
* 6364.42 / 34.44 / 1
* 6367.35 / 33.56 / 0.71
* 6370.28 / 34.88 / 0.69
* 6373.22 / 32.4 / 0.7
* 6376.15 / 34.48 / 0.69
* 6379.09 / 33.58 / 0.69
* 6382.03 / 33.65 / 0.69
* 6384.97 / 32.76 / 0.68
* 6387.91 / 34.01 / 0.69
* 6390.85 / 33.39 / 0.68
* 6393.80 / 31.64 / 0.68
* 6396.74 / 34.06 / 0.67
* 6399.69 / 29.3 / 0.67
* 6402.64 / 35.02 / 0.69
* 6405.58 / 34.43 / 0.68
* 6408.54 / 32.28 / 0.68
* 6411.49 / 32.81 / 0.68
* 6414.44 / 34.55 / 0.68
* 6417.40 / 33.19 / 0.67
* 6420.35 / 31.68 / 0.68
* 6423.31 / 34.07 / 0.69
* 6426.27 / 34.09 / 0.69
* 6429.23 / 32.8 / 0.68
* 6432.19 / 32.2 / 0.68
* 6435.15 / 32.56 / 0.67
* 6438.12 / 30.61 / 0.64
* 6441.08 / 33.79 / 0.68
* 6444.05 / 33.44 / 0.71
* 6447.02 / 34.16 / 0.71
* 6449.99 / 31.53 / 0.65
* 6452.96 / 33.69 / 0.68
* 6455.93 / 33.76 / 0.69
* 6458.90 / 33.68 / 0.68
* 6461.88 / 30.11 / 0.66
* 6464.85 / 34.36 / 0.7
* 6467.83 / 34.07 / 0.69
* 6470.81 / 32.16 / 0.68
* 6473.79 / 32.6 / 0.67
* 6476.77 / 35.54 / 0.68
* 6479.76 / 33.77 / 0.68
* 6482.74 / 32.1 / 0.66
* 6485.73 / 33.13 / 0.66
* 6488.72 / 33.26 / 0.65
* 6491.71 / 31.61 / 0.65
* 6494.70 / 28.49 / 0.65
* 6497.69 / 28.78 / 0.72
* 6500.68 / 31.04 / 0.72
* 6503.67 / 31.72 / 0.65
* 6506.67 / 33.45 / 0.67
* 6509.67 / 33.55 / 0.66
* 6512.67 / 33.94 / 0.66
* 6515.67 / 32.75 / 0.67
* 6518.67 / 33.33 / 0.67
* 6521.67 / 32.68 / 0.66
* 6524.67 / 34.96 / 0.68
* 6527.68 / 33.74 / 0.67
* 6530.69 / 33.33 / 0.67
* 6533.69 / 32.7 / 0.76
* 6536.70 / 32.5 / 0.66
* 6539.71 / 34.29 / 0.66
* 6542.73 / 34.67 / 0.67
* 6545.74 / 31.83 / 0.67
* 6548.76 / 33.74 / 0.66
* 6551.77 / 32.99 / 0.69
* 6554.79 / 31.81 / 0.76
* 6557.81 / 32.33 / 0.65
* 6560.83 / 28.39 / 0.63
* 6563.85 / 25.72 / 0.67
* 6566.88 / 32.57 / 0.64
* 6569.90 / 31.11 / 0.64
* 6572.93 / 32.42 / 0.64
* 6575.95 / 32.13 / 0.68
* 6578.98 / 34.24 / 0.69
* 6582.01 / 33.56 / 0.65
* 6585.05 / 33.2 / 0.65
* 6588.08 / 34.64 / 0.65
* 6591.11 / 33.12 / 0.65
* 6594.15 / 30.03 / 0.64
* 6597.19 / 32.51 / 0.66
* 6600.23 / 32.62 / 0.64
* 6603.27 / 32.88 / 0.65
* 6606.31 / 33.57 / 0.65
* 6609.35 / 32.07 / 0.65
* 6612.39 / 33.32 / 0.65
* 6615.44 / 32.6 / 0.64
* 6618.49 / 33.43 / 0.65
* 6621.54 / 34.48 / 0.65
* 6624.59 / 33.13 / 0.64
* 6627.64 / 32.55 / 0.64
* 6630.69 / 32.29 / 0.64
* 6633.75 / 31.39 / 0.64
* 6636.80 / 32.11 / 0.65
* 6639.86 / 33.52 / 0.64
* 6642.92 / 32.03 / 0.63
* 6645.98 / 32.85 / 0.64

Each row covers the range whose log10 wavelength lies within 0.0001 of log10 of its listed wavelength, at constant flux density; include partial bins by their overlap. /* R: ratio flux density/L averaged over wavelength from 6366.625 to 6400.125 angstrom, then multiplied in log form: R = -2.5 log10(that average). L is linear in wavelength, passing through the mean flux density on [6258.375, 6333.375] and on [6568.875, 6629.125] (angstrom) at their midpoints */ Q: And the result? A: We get 0.010 mag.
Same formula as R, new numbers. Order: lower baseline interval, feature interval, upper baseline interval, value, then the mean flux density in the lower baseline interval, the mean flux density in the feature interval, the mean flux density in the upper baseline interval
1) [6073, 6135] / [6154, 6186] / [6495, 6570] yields 0.018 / 34.2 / 33.4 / 32.3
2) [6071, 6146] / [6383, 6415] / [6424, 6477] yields 0.003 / 34.1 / 33.1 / 33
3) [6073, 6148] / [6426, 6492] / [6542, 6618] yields -0.008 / 34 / 33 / 32.3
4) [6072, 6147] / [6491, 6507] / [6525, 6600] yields 0.070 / 34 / 30.6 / 32.4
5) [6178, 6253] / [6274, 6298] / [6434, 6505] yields -0.014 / 34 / 34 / 32.5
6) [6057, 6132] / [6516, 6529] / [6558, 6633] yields -0.031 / 34.5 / 33.6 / 32.3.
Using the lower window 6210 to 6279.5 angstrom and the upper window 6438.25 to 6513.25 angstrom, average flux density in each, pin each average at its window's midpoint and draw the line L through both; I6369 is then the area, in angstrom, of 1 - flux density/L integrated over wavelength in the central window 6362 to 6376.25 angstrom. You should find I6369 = -0.3 angstrom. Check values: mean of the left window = 33.5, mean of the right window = 32.7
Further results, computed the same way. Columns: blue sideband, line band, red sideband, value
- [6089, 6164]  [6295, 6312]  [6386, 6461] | -0.4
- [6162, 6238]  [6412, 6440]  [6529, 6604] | 0.1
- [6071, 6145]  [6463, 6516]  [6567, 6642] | 0.8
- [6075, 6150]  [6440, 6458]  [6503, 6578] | -0.3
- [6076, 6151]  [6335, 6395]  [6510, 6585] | -0.5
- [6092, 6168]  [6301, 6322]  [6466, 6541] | -0.2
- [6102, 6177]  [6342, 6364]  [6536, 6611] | -0.3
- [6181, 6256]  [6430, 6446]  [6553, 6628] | 0.2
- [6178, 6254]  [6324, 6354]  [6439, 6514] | -0.2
